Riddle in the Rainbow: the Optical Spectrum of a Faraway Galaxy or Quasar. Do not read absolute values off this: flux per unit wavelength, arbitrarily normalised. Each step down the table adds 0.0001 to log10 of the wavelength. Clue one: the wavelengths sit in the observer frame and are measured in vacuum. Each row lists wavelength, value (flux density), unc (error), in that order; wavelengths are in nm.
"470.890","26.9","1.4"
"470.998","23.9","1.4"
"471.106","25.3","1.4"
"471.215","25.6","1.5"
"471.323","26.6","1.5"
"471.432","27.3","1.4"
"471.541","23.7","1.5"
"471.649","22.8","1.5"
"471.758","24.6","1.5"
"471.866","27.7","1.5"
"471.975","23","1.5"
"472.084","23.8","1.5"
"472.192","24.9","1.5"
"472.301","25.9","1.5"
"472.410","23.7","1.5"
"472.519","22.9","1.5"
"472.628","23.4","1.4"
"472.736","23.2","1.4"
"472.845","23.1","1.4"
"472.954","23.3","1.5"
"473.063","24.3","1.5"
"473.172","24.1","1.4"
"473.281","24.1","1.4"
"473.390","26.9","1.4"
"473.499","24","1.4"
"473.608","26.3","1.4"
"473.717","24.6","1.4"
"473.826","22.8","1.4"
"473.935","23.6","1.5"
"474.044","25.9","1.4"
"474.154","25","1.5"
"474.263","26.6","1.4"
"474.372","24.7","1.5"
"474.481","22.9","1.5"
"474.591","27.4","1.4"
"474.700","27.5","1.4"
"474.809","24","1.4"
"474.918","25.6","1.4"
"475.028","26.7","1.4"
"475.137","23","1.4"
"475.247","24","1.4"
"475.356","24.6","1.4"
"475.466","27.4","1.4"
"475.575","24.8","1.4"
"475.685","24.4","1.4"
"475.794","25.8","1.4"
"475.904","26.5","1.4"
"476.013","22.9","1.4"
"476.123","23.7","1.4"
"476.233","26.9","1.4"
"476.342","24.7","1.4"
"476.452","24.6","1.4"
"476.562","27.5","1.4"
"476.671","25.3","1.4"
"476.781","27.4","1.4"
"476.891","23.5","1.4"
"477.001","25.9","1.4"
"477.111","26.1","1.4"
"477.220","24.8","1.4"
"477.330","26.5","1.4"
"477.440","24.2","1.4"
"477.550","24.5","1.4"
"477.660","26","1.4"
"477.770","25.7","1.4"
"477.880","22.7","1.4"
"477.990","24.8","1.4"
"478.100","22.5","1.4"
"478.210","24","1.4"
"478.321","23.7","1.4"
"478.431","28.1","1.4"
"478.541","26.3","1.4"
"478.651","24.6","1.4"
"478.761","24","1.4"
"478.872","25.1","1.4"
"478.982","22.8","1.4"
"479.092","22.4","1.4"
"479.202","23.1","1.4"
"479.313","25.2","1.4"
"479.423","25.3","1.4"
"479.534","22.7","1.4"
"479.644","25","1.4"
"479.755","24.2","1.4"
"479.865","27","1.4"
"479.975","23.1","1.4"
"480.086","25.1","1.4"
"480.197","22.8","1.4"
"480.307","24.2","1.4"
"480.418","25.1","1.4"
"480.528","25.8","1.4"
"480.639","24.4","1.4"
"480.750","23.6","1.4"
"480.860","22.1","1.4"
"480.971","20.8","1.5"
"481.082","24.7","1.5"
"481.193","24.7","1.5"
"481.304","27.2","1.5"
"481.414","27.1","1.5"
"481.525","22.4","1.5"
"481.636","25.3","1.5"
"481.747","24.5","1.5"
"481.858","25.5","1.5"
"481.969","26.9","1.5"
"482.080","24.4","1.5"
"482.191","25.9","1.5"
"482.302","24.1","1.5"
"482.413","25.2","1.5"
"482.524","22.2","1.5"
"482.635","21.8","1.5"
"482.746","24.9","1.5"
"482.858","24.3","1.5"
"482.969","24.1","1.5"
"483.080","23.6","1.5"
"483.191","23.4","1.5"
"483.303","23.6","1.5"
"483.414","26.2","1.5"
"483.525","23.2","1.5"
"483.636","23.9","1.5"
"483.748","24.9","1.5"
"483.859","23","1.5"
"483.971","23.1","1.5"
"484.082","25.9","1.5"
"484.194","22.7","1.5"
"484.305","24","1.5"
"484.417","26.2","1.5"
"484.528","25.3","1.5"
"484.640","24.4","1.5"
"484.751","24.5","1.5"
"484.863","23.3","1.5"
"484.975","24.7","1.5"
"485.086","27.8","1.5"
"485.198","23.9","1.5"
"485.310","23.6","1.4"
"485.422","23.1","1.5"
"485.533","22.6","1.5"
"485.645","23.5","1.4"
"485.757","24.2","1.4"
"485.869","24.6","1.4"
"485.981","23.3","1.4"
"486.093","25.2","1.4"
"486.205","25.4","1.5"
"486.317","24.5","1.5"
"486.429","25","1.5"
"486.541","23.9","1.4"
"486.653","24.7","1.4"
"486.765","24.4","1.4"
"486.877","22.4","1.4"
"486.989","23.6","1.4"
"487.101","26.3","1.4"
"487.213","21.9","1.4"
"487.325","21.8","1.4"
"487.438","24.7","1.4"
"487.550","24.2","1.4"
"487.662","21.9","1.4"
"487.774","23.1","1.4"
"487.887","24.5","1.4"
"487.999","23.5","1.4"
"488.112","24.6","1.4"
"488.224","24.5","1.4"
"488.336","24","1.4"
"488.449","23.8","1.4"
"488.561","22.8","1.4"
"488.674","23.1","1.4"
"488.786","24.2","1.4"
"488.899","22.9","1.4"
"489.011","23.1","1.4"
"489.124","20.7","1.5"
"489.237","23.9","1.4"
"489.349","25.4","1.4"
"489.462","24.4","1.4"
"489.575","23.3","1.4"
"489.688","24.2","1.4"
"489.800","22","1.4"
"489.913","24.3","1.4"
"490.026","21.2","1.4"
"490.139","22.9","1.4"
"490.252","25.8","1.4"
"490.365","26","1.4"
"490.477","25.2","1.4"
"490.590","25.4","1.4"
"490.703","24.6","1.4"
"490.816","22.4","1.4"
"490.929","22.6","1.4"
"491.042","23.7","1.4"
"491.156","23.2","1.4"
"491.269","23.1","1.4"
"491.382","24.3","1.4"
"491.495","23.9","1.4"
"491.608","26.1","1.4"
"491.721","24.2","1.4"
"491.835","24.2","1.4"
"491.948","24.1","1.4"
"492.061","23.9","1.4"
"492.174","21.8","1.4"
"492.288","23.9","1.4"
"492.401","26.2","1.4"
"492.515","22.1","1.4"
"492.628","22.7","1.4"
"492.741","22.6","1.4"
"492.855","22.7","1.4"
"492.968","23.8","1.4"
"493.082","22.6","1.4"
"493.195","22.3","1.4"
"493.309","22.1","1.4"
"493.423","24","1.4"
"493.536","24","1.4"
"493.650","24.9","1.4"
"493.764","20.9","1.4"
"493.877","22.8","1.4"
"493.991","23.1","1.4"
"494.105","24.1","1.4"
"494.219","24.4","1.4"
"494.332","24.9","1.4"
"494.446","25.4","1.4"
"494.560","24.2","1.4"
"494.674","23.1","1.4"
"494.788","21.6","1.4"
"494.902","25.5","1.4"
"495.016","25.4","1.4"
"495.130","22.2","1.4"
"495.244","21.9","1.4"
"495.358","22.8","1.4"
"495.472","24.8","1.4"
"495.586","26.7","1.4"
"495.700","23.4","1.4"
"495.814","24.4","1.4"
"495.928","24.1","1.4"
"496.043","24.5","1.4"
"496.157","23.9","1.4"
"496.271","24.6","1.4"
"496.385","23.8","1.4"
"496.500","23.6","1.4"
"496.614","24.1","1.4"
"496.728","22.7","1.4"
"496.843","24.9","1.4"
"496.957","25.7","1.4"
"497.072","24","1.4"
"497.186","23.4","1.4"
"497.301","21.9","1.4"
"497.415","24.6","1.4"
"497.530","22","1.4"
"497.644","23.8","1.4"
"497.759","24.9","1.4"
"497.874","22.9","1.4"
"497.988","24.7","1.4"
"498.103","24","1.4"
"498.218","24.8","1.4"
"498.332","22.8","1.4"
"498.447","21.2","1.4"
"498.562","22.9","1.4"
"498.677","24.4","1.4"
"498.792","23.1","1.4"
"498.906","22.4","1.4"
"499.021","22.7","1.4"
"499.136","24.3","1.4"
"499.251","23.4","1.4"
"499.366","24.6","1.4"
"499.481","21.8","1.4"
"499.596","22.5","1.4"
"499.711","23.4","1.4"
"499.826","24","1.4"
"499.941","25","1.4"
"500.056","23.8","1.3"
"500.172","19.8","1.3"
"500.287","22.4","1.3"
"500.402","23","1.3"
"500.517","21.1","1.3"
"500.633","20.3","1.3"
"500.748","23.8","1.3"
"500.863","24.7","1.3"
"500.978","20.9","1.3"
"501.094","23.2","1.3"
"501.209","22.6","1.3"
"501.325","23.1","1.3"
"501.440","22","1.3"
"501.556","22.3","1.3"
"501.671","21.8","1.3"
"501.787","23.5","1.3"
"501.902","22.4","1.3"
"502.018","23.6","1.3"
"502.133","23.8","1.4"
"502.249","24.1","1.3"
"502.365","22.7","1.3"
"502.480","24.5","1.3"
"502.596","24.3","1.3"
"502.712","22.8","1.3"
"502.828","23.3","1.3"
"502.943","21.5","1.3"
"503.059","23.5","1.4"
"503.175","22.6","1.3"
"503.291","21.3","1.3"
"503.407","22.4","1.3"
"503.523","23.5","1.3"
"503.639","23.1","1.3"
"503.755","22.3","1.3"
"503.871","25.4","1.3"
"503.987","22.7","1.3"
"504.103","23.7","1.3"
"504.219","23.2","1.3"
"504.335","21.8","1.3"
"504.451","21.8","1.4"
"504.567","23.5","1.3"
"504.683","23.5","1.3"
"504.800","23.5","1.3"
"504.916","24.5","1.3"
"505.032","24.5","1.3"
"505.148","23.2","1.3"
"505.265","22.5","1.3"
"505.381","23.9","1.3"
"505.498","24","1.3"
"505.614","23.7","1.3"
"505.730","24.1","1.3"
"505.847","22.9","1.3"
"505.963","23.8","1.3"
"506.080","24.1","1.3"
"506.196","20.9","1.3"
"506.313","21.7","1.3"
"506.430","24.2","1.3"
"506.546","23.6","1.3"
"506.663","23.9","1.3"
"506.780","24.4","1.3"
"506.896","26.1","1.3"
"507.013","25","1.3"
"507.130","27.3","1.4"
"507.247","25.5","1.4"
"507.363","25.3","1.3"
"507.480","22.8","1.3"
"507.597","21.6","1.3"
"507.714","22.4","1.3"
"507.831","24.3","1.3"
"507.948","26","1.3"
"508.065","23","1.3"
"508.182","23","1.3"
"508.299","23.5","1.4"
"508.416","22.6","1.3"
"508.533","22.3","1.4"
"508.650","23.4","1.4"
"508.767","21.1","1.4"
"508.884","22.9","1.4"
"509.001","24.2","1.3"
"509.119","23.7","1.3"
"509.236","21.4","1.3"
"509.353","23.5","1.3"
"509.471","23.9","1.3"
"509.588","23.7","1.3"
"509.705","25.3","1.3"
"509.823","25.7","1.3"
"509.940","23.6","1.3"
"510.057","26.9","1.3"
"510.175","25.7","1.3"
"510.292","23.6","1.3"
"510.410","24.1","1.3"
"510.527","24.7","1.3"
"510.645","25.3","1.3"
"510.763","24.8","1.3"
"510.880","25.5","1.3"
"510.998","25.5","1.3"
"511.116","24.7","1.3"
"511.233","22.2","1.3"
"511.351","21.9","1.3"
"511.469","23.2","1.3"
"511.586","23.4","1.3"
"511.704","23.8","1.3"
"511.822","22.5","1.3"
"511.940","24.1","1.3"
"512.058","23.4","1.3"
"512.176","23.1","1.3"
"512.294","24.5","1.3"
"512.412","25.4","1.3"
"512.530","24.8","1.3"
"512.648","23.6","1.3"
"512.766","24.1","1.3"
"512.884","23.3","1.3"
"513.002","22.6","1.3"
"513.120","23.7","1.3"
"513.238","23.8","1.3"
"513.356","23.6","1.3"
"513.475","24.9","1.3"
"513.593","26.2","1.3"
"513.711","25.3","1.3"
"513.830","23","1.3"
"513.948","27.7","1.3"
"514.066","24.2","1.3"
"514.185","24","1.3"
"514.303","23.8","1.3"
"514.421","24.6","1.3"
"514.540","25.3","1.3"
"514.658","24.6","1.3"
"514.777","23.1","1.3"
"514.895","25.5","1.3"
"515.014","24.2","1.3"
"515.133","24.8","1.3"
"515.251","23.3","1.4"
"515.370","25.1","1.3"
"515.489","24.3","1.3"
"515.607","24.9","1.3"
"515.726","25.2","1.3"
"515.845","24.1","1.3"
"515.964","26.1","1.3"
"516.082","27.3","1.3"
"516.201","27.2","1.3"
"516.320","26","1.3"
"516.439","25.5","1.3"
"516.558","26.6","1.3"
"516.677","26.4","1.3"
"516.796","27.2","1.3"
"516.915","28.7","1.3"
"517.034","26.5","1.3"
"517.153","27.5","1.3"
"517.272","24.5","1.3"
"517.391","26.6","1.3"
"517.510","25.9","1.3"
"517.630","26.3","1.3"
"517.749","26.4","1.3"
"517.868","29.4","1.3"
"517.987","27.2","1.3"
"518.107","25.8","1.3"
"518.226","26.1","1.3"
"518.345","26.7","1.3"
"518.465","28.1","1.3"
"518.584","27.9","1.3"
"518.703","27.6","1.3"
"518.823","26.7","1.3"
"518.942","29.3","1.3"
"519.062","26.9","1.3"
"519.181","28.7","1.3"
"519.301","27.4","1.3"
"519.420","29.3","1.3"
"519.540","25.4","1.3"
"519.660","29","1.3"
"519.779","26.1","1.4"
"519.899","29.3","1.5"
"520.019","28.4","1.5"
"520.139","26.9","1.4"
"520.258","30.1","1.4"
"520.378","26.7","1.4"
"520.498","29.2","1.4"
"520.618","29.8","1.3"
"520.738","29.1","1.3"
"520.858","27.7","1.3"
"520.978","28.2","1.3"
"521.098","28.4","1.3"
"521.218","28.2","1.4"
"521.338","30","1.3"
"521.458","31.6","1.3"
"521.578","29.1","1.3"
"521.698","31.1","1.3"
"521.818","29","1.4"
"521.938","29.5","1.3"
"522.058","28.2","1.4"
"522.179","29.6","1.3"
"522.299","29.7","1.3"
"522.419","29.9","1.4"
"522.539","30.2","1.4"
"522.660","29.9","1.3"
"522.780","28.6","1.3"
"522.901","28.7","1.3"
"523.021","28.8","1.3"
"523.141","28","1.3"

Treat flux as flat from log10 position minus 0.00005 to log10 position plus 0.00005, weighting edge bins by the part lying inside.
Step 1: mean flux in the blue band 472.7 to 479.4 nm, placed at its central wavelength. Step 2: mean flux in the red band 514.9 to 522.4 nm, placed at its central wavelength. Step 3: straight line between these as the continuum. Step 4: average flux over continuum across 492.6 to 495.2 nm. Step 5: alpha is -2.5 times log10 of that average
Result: 0.109 mag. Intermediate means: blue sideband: 24.9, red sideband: 27.4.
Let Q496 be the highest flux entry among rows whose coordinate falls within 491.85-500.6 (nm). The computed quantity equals 26.7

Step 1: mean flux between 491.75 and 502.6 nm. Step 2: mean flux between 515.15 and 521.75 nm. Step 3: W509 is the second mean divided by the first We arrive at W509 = 1.17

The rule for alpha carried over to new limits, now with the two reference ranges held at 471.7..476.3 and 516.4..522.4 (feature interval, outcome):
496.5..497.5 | 0.110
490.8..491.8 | 0.097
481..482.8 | 0.025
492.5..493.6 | 0.140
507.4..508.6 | 0.171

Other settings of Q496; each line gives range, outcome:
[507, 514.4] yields 27.7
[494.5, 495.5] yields 25.5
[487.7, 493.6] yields 26.2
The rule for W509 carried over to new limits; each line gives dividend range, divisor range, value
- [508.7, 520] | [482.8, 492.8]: 1.06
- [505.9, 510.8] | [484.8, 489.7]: 1.00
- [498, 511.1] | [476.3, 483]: 0.95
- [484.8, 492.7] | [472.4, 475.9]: 0.96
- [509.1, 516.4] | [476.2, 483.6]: 0.99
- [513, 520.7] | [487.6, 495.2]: 1.11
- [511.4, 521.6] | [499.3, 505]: 1.14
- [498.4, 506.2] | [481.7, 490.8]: 0.96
